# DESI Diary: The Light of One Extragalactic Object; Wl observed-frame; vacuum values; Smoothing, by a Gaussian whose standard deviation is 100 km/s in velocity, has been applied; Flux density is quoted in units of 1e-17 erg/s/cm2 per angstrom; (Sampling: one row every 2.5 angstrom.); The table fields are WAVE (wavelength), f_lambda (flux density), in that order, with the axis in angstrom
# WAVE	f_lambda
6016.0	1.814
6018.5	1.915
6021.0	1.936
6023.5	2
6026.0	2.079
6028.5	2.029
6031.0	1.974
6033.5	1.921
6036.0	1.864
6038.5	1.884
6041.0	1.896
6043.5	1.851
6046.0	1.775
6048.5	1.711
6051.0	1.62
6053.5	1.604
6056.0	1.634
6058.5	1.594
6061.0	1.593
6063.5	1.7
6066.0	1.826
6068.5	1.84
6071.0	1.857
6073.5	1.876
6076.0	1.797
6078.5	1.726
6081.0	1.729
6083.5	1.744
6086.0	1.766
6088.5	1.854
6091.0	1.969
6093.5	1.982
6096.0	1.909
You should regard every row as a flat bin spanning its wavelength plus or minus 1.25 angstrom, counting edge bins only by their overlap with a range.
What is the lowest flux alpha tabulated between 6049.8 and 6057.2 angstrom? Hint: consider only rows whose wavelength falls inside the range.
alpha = 1.604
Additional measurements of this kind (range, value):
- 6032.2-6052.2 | 1.62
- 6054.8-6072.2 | 1.593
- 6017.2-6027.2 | 1.915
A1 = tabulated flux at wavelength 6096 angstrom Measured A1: 1.909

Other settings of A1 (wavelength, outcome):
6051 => 1.62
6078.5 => 1.726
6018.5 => 1.915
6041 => 1.896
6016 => 1.814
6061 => 1.593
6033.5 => 1.921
